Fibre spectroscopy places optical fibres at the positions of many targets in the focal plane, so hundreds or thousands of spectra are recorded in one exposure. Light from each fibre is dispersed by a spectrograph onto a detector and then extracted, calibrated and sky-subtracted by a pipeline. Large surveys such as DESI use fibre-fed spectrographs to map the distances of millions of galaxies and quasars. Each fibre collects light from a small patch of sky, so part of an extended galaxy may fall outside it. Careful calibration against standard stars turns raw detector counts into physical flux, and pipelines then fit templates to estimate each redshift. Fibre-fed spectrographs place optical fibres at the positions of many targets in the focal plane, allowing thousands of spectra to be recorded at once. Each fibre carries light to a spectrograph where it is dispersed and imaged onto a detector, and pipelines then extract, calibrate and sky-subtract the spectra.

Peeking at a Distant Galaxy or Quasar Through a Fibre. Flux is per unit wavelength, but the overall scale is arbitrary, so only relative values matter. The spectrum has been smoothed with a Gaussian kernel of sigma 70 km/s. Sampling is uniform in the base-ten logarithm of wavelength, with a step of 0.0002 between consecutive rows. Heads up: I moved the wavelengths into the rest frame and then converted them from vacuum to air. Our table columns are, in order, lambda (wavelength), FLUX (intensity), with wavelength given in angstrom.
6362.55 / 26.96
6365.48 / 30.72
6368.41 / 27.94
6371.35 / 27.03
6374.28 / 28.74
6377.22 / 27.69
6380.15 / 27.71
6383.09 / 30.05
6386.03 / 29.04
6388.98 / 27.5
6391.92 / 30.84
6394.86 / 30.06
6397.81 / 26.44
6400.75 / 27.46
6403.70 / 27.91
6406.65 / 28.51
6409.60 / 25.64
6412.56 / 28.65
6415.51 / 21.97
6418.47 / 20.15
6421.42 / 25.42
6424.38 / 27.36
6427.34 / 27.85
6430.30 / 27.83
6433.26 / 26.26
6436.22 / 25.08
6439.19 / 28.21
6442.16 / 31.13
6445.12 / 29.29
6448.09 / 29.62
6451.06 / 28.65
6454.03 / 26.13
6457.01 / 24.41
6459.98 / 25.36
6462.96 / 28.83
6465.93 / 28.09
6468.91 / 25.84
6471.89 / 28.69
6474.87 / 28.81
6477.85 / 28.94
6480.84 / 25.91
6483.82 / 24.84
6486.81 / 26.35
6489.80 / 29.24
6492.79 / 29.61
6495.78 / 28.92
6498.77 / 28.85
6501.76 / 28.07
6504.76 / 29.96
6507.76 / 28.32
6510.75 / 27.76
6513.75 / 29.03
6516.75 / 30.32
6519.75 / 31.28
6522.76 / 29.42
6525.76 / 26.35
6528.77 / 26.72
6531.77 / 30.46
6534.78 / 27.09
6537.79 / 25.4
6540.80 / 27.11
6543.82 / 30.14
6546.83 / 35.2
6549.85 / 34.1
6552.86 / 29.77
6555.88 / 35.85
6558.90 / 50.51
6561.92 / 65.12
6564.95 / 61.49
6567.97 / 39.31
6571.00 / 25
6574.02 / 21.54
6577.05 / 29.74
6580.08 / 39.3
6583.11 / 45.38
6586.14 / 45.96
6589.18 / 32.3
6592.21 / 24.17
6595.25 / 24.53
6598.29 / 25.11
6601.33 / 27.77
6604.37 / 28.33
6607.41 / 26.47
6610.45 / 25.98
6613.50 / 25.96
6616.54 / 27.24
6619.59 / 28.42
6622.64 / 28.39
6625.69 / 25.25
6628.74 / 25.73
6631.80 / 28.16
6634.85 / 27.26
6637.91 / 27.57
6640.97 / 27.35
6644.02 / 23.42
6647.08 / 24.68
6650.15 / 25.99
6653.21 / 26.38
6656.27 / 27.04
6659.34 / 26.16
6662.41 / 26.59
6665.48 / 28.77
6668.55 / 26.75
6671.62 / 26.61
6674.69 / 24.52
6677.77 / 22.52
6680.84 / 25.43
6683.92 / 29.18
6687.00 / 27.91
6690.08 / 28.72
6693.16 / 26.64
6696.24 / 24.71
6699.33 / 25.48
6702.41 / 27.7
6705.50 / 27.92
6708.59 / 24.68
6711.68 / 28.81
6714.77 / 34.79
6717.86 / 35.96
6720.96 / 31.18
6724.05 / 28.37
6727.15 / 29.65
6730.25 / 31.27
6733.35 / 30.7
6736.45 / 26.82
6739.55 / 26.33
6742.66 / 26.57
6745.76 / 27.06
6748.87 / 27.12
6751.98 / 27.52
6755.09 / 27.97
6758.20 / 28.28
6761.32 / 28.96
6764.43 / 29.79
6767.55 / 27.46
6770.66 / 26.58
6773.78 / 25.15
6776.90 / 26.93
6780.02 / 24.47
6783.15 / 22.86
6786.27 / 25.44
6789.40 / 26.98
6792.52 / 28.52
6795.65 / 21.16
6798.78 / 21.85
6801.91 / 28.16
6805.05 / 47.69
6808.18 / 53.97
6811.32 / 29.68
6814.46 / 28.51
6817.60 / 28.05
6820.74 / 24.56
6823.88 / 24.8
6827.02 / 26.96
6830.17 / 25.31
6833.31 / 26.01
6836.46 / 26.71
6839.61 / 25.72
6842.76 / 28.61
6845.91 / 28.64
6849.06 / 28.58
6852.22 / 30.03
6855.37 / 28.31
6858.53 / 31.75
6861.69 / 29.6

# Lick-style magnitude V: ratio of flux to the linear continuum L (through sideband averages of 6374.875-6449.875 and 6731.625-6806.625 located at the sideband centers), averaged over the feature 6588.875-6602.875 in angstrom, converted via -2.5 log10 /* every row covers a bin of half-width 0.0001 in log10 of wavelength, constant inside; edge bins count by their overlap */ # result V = 0.05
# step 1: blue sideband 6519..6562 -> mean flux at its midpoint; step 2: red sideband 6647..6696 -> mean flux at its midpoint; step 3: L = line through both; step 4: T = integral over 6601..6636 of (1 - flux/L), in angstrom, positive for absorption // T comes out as 2.32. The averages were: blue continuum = 32.6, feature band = 27.1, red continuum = 26.5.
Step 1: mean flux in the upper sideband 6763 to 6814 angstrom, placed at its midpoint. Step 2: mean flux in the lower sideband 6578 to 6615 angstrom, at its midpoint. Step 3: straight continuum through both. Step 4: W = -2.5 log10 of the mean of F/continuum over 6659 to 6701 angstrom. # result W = 0.14 mag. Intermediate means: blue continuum 30.9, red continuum 29.2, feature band 26.4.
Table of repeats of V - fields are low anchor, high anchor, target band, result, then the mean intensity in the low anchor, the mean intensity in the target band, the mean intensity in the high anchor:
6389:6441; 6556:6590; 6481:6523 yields 0.21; 26.8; 28.6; 41.4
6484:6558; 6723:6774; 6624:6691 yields 0.09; 29.5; 26.4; 28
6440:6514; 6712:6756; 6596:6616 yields 0.08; 28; 26.6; 29.4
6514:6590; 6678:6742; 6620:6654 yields 0.19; 34.9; 26.4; 28.5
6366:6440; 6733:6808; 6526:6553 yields -0.07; 27.3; 29.4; 28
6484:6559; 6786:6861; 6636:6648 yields 0.14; 29.8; 25.9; 29.1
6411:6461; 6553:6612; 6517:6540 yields 0.14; 26.7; 28.2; 35.3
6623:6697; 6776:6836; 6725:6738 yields -0.08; 26.4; 29.6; 28.5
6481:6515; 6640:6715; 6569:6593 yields -0.21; 28.2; 33.3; 26.6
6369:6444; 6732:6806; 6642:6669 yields 0.05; 27.4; 26.2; 27.3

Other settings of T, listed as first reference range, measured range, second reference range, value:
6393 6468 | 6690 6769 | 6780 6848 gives -0.9 angstrom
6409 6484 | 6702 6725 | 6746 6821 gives -1.4 angstrom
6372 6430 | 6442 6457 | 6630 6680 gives -0.7 angstrom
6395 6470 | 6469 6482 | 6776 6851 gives -0.4 angstrom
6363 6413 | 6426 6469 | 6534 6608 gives 3.9 angstrom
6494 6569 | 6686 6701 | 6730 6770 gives 1.4 angstrom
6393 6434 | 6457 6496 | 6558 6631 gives 1.8 angstrom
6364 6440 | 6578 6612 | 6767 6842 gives -4.5 angstrom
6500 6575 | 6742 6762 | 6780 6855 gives 1.3 angstrom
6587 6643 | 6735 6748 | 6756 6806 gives 0.3 angstrom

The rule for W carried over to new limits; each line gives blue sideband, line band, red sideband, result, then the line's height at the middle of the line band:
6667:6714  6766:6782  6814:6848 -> 0.03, 26.7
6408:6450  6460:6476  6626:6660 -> -0.04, 26.7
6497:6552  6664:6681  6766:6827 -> 0.12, 28.8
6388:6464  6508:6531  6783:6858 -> -0.05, 27.5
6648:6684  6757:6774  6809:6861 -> -0.02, 27.3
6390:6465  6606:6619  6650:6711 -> 0.01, 26.7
